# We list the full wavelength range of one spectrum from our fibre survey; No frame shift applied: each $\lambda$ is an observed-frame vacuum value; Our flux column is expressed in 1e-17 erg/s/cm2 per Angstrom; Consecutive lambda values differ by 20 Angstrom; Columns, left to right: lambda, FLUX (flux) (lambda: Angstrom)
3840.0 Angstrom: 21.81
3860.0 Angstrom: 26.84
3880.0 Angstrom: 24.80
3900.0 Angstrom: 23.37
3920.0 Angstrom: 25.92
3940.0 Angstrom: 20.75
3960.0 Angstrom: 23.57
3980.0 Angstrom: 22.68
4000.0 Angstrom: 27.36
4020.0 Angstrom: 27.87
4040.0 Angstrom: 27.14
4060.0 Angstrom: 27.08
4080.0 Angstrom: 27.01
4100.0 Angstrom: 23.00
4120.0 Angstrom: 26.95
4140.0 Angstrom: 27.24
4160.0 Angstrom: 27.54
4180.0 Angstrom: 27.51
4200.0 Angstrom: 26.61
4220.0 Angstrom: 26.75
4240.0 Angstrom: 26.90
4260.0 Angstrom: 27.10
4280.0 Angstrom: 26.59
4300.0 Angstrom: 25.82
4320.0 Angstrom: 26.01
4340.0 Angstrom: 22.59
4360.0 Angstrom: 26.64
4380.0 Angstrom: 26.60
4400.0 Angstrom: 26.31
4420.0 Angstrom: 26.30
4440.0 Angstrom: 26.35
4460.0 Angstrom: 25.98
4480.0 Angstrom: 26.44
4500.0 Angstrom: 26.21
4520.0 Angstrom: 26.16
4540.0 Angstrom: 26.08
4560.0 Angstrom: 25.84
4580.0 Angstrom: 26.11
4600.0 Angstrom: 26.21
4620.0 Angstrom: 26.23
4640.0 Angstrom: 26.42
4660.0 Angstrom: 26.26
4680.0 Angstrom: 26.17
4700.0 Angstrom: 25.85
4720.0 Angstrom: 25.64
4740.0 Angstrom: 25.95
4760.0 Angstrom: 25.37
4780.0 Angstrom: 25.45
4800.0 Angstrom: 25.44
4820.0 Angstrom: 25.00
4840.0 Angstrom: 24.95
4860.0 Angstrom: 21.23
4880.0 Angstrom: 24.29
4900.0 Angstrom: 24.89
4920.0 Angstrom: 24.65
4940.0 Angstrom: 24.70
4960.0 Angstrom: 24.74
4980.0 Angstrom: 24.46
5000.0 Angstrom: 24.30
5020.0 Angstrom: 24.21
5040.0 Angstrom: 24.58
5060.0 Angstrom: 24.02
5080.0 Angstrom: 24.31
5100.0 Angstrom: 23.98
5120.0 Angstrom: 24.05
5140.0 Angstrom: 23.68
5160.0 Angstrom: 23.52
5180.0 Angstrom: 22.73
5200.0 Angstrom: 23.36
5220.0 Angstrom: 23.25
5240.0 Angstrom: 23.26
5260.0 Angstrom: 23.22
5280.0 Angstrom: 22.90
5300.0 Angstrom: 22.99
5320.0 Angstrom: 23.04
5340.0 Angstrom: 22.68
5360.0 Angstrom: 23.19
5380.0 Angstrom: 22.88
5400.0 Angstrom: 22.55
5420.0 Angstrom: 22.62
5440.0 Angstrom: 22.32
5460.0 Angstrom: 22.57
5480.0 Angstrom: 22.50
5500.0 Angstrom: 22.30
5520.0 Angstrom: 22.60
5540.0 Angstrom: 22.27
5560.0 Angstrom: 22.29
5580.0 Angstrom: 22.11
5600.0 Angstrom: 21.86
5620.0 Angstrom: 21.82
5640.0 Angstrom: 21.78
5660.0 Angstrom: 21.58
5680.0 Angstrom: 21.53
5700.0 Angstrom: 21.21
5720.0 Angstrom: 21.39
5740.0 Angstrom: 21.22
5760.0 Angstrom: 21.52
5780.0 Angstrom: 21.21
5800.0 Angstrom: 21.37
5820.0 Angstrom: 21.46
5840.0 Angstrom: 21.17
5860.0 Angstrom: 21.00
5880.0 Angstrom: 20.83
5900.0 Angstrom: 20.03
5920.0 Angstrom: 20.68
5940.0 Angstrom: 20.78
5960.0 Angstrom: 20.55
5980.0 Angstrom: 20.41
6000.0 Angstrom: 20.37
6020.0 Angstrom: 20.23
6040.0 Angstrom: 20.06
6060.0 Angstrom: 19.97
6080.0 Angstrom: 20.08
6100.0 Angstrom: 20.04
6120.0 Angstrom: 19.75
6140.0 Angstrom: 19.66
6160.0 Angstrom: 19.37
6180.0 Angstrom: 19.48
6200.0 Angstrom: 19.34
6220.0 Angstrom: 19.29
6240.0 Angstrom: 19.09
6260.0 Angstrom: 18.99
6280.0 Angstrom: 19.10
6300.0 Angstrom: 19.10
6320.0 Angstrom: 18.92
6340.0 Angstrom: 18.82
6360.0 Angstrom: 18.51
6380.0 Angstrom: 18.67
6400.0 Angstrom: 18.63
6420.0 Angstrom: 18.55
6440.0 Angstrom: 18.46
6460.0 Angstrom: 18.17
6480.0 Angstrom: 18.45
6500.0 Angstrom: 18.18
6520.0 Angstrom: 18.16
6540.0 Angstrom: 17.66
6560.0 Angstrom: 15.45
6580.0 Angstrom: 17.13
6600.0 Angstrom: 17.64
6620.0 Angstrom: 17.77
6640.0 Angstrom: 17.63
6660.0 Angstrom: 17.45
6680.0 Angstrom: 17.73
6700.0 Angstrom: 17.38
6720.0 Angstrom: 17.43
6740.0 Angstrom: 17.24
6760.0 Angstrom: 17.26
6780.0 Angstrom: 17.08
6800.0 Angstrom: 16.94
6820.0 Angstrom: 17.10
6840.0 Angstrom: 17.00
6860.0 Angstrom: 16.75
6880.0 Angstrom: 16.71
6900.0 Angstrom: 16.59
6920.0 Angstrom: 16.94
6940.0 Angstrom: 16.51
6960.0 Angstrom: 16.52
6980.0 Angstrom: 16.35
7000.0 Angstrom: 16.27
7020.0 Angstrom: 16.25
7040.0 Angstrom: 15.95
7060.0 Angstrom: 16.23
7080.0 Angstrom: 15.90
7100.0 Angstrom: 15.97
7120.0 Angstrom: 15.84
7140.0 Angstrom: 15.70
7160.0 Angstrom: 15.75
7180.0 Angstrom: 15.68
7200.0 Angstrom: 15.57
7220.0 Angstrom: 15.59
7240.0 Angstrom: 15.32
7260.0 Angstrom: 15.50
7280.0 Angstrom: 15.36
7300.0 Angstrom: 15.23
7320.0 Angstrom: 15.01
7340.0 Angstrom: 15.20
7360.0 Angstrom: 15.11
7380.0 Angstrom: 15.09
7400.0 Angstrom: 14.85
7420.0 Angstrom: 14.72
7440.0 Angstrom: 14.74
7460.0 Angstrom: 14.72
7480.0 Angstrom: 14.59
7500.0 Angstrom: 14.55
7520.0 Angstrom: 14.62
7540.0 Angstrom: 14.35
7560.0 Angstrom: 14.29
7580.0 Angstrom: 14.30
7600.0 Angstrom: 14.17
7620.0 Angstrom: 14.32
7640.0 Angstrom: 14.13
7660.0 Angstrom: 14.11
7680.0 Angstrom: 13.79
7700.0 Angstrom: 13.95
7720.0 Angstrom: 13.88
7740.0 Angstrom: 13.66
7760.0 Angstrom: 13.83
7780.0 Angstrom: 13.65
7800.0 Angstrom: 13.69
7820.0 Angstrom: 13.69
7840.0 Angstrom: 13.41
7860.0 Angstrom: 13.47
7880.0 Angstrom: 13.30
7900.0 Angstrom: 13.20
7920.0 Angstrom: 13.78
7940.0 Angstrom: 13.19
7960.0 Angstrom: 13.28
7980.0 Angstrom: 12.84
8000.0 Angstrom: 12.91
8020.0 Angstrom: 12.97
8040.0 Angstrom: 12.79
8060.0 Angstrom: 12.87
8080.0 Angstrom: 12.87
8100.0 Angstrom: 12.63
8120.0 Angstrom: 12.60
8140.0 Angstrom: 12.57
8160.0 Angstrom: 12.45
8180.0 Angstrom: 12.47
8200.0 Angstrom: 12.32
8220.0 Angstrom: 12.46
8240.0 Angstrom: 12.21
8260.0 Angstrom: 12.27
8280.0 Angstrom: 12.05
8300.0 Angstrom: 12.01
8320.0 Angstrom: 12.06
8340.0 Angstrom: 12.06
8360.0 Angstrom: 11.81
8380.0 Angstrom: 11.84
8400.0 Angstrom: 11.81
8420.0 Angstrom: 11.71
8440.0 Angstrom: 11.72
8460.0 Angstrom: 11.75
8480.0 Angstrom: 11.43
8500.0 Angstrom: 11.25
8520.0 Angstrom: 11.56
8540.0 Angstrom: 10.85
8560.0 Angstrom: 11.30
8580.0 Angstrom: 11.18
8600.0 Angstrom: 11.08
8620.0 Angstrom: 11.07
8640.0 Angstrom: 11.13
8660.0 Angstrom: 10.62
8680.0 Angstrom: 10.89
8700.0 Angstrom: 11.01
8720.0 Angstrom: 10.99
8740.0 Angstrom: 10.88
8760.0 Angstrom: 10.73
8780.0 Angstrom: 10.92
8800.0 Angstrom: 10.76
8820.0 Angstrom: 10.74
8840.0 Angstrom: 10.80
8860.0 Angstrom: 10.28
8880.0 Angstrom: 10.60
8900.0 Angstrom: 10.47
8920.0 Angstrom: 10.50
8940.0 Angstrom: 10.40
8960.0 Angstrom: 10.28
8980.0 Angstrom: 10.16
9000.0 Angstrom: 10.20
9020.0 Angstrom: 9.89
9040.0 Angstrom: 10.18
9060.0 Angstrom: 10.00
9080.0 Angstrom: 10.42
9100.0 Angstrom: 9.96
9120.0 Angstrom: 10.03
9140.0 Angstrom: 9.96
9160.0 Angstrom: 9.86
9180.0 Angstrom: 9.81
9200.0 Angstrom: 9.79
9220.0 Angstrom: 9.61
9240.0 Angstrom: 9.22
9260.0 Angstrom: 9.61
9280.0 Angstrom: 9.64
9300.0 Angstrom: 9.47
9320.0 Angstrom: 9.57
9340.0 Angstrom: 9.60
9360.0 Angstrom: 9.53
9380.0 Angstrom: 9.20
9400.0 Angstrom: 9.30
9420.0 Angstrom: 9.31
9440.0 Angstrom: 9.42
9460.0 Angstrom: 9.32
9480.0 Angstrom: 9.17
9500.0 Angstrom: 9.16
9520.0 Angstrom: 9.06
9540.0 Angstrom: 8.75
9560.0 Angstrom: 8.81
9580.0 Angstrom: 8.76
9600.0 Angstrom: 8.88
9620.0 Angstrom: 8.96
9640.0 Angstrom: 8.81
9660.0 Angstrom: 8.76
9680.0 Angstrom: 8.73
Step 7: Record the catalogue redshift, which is 0.00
